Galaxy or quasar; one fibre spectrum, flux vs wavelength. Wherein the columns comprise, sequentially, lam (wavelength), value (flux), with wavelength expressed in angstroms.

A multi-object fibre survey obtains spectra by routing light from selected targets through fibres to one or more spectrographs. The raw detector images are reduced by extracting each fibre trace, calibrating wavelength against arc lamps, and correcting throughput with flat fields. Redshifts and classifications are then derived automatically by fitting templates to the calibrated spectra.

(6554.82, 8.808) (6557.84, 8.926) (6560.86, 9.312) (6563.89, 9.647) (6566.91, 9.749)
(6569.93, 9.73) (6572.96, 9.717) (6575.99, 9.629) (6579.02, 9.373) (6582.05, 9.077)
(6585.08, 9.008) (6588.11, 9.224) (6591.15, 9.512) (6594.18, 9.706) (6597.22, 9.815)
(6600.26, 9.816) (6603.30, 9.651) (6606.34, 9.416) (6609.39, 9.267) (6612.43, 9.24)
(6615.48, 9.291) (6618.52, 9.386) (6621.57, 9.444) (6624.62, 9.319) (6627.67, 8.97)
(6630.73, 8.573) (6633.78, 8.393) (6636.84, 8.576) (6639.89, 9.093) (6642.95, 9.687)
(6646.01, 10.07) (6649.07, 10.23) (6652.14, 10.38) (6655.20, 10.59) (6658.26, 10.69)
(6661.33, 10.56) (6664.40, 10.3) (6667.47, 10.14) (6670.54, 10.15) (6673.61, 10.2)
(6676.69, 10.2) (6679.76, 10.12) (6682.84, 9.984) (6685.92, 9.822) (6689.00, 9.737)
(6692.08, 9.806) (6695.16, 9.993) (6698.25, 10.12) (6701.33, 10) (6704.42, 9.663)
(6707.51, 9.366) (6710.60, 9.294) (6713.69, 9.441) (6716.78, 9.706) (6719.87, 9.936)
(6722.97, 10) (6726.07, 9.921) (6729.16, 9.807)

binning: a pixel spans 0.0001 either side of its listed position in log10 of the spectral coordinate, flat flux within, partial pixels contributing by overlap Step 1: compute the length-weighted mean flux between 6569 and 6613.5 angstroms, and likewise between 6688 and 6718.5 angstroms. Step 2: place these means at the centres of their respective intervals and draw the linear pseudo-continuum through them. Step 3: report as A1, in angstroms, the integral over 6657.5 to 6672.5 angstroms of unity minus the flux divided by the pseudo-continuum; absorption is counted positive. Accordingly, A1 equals -1.1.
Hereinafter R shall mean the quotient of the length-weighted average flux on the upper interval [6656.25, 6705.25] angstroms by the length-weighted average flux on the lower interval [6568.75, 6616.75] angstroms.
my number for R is 1.07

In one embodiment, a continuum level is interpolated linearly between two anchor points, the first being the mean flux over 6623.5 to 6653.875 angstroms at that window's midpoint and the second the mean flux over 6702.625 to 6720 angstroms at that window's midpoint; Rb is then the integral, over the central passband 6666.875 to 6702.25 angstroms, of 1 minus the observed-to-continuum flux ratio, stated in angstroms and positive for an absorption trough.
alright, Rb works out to -2.1 angstroms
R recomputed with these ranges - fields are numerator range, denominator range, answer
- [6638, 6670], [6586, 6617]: 1.07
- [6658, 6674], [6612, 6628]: 1.11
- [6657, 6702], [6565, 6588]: 1.07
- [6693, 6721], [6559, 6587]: 1.03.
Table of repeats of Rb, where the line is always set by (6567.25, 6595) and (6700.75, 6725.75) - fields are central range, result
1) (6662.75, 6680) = -1.1 angstroms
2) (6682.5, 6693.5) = -0.2 angstroms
